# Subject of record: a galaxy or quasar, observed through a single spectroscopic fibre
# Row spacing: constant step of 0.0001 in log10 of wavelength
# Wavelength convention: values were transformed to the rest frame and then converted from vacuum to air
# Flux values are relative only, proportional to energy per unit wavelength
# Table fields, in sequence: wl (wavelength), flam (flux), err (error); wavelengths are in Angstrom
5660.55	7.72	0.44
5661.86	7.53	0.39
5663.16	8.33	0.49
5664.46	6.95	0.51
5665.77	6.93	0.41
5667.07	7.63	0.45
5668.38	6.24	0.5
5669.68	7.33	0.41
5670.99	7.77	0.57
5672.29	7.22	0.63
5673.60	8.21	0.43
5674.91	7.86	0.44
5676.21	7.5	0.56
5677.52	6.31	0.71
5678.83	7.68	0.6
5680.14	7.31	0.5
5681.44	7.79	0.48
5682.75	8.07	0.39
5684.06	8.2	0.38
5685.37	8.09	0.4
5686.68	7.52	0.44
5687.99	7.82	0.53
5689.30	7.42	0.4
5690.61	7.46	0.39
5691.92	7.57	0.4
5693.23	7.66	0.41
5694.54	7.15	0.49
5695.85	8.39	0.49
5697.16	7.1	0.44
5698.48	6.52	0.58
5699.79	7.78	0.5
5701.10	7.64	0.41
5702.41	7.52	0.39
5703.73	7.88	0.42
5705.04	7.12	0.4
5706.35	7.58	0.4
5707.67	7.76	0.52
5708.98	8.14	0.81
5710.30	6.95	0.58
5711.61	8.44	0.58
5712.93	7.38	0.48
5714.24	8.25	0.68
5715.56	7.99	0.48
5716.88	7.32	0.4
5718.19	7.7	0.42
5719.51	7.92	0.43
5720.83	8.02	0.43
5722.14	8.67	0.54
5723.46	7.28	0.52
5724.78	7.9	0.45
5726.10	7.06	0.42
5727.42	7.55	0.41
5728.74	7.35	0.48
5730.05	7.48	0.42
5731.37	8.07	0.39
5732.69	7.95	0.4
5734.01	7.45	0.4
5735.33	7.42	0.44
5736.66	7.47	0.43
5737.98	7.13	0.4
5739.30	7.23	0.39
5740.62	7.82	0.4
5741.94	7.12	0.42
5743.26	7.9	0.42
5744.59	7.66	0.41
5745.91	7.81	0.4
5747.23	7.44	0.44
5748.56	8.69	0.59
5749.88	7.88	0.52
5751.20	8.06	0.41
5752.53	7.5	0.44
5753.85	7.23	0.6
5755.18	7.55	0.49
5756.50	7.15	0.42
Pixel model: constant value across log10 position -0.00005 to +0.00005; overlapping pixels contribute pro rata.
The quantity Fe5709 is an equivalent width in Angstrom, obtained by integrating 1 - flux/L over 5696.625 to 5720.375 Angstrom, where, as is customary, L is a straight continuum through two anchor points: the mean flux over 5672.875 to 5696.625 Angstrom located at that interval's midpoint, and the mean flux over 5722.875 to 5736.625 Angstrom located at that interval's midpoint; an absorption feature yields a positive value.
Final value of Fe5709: -0.1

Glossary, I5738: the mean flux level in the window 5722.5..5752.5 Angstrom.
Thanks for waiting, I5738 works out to 7.63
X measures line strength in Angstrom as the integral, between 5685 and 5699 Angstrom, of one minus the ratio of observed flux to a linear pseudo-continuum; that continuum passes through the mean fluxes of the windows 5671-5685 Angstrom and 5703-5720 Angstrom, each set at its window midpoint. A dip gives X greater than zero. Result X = 0.3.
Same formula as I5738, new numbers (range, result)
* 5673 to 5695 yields 7.63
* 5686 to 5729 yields 7.63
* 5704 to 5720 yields 7.72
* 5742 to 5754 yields 7.79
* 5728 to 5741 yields 7.53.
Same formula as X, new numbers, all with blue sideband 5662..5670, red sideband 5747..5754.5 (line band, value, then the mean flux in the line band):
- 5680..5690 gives -0.56 Angstrom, 7.8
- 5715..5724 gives -0.28 Angstrom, 7.85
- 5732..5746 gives 0.38 Angstrom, 7.53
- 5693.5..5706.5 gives 0.02 Angstrom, 7.47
